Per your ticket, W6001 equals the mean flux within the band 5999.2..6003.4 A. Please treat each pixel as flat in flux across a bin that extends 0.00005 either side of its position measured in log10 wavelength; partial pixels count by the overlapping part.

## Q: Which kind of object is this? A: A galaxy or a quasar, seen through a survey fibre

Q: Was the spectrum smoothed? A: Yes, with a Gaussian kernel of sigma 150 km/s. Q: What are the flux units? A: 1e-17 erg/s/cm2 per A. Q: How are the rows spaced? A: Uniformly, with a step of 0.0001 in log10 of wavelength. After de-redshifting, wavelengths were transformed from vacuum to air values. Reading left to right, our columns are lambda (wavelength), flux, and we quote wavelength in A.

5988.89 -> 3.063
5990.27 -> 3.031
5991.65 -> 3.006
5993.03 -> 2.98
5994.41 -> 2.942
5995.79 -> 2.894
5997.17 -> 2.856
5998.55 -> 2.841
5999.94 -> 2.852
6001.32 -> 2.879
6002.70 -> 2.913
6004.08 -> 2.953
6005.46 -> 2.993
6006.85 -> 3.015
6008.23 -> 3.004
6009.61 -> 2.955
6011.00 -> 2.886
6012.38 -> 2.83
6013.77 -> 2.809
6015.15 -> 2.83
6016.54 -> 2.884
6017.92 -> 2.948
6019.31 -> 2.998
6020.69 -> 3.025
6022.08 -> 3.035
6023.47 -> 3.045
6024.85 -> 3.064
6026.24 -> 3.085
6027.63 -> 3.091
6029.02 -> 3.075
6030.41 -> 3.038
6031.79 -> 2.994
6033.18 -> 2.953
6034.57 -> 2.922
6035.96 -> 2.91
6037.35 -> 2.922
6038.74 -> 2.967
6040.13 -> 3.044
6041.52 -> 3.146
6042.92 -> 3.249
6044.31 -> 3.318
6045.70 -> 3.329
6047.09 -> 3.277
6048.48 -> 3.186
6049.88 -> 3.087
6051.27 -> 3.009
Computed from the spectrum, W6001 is 2.88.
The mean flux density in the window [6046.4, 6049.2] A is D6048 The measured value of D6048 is 3.23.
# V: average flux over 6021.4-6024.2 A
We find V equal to 3.04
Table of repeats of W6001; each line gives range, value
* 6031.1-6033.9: 2.98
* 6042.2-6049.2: 3.27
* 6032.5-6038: 2.93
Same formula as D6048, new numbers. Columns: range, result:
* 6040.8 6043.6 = 3.19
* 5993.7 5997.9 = 2.9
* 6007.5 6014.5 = 2.9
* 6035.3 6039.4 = 2.93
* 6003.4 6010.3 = 2.99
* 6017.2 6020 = 2.98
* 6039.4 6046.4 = 3.22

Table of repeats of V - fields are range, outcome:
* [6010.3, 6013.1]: 2.85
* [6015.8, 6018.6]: 2.92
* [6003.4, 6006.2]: 2.97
